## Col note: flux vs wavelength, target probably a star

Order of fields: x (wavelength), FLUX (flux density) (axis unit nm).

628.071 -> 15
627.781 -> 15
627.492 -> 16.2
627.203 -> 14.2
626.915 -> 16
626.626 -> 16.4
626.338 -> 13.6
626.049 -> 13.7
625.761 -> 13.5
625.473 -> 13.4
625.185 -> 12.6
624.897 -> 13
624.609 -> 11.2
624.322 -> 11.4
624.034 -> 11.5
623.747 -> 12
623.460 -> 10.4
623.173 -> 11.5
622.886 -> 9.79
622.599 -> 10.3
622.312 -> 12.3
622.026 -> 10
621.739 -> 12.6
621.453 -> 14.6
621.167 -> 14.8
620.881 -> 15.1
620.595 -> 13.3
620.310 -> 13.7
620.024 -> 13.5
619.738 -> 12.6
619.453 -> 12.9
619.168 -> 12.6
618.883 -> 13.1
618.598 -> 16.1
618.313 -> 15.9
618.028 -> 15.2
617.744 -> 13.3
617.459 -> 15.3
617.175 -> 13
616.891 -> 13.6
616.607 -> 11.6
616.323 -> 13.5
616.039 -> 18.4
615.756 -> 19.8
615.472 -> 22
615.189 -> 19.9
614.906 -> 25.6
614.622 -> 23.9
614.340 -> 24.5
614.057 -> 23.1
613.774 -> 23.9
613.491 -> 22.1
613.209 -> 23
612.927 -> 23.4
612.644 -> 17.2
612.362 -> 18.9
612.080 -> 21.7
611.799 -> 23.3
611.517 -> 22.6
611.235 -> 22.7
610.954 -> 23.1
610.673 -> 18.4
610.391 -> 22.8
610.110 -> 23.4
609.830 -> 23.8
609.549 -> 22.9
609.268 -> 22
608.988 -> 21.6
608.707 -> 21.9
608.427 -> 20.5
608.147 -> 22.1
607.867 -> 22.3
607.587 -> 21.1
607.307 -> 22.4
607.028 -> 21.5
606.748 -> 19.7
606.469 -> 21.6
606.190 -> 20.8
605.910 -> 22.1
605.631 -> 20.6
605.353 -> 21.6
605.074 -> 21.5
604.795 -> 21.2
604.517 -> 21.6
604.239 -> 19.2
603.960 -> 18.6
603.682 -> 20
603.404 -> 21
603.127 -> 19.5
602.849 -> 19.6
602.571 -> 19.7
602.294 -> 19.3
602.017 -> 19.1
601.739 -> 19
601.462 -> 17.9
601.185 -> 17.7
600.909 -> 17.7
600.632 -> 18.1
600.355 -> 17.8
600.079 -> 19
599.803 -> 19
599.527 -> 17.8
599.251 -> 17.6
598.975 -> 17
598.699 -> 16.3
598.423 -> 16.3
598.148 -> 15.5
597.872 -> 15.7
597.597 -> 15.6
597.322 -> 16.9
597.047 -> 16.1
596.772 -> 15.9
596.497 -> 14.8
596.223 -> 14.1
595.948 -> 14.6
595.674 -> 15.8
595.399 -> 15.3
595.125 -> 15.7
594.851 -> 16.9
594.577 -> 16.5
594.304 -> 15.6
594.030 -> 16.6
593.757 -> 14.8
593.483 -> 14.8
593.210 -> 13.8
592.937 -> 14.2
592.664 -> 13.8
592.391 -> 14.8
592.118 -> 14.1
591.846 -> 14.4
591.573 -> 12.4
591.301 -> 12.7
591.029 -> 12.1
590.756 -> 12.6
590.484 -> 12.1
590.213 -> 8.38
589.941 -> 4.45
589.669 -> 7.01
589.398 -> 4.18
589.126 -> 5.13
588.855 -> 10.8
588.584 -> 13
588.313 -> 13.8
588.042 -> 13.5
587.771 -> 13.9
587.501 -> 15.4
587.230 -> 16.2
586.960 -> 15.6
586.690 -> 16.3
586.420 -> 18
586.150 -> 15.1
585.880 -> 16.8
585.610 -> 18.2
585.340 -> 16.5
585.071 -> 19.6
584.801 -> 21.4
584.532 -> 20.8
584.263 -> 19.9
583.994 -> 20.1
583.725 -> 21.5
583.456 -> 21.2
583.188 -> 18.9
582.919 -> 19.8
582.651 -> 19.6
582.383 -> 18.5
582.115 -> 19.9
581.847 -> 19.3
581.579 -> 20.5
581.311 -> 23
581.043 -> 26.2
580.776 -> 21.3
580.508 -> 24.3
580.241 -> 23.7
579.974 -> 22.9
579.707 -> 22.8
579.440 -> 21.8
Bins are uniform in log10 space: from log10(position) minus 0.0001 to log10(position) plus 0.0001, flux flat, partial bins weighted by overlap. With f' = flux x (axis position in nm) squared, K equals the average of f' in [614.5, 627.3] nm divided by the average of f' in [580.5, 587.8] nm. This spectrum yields 0.8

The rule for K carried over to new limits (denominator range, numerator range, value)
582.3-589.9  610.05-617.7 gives 1.40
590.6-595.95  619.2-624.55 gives 0.93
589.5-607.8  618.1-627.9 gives 0.85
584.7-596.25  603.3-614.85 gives 1.66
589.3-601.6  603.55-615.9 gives 1.54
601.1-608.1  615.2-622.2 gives 0.75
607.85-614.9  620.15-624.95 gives 0.57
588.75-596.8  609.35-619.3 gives 1.62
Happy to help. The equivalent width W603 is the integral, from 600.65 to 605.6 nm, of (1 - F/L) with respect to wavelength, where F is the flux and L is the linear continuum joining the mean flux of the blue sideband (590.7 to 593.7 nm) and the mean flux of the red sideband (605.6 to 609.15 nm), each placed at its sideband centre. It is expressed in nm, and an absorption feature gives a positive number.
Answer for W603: -0.10 nm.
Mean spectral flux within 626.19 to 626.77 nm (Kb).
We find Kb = 15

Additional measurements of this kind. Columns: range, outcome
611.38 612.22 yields 22.5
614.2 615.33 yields 23.5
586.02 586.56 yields 16.6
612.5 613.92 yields 21.9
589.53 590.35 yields 6.62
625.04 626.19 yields 13.3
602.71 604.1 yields 19.7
